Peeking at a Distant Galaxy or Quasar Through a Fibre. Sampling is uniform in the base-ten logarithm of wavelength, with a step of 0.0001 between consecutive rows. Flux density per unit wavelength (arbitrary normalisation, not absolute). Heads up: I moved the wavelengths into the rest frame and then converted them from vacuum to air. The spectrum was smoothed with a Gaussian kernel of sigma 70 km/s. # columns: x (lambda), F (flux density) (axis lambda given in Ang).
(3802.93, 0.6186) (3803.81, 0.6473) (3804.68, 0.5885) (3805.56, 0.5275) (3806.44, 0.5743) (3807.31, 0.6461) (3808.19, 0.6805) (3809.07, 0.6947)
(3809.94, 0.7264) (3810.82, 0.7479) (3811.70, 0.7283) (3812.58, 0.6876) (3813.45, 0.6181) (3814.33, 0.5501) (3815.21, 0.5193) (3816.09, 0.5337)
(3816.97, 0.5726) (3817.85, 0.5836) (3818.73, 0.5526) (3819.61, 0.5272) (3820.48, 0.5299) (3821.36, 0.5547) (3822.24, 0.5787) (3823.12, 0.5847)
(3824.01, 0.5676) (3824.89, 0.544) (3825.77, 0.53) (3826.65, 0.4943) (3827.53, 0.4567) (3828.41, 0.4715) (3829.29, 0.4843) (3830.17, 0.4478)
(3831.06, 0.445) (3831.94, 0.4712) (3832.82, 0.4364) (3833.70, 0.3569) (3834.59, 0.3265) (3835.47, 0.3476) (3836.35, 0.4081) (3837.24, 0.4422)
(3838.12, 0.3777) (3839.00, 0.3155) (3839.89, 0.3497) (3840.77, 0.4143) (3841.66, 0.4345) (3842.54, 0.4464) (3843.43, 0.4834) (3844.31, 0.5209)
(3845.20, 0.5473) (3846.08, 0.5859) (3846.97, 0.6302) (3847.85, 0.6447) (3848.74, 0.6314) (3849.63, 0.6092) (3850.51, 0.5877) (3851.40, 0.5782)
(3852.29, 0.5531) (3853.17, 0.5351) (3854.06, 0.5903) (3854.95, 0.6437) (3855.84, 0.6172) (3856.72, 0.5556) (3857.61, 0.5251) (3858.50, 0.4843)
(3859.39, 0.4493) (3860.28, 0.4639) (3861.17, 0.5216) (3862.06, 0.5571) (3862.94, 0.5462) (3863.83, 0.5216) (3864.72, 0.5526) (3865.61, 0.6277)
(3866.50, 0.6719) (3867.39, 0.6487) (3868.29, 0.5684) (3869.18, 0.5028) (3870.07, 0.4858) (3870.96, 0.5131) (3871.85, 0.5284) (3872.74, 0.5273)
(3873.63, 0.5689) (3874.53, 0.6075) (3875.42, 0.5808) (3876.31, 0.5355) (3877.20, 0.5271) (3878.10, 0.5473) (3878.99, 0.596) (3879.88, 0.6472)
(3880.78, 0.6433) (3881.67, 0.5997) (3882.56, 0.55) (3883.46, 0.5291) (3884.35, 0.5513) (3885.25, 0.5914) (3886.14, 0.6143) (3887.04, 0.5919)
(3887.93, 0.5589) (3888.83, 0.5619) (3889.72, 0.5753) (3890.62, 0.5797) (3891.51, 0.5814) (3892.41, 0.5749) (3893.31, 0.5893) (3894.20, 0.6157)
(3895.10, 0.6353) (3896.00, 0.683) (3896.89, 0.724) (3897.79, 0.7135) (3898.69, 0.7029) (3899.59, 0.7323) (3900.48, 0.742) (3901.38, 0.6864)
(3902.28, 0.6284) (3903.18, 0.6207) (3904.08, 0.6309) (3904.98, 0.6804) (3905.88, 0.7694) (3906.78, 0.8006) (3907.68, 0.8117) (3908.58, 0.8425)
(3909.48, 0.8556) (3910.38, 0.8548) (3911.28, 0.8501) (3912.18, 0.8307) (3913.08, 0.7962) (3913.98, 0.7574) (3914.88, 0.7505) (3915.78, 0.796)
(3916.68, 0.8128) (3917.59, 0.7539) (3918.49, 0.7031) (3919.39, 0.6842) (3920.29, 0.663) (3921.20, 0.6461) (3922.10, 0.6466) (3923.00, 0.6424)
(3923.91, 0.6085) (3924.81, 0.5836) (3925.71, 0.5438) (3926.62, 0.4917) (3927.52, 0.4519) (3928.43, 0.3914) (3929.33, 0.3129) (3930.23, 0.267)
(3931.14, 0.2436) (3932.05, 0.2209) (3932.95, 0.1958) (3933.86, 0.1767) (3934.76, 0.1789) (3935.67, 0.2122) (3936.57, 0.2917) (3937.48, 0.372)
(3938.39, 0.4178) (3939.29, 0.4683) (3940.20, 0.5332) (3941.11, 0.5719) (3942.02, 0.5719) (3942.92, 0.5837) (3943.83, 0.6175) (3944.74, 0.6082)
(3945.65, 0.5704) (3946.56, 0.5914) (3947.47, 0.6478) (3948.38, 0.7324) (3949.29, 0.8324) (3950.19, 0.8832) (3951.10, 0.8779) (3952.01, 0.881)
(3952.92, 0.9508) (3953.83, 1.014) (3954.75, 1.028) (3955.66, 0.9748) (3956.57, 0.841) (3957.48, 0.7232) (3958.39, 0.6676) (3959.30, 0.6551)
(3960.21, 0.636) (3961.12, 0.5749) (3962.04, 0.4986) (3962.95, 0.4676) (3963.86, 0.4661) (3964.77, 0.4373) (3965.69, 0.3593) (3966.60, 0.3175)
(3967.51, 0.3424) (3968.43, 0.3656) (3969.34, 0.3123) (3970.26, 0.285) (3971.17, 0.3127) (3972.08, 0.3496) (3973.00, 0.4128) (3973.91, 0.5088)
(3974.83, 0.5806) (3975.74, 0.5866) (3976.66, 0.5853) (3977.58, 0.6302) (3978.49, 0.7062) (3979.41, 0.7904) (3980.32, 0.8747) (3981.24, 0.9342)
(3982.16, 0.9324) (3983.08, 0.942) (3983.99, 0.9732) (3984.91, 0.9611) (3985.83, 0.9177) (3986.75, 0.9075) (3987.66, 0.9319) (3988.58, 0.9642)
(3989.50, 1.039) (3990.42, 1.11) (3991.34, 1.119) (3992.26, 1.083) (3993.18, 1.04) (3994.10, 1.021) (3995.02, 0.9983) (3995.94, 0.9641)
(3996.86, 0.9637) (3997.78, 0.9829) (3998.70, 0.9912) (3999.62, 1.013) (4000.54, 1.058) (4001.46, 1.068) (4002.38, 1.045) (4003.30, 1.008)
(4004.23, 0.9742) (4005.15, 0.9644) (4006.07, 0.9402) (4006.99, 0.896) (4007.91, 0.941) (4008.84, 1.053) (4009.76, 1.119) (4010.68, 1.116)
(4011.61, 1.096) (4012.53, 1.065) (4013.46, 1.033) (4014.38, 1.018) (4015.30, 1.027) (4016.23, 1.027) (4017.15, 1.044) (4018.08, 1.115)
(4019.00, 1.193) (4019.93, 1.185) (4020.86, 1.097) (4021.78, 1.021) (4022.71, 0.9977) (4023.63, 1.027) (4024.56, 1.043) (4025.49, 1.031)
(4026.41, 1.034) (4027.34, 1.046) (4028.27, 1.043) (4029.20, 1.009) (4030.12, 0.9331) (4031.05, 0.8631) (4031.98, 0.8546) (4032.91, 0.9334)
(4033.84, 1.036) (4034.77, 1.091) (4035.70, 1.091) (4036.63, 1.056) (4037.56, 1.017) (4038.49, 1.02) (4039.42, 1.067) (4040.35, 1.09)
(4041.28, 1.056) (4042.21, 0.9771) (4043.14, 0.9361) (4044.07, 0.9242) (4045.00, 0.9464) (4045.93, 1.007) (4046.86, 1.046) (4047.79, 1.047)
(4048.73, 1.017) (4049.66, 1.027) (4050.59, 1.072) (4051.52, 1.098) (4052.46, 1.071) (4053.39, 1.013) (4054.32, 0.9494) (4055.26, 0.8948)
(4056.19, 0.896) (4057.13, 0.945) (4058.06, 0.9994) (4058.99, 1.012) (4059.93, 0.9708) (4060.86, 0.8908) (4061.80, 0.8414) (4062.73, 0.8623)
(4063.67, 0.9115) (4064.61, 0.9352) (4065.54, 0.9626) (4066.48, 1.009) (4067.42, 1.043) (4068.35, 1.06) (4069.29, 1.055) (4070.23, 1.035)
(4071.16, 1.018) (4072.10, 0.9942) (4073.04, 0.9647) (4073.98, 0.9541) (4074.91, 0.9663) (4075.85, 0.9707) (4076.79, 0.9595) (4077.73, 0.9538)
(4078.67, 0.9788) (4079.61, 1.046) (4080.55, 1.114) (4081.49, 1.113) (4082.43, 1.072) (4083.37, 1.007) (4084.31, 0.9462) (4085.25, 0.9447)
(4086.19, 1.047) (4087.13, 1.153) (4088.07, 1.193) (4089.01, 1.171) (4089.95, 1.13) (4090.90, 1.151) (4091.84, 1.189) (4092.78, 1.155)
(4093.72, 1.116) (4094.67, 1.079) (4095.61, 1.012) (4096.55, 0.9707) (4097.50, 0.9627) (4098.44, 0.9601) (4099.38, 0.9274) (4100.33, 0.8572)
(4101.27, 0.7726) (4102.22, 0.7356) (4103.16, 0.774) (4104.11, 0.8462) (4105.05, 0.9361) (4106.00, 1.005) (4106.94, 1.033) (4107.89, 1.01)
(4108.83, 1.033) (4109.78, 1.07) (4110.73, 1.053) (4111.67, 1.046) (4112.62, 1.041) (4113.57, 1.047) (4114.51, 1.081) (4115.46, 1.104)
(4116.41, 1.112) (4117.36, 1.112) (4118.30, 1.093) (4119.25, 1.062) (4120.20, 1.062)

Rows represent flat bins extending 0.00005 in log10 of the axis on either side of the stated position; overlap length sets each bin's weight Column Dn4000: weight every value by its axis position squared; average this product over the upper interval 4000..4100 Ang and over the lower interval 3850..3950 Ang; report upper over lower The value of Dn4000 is 1.9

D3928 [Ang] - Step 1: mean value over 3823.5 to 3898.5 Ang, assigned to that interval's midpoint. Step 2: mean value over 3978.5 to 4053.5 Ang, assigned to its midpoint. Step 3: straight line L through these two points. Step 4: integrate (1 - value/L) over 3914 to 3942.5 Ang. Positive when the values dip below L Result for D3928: 9.37 Ang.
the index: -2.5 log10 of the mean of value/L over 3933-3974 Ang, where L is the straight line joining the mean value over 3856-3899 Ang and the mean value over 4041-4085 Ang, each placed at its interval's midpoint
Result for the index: 0.319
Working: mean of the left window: 0.576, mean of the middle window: 0.555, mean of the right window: 0.99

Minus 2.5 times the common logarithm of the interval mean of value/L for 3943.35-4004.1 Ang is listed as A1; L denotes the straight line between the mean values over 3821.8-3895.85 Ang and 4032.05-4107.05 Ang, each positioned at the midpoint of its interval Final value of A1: 0.04 mag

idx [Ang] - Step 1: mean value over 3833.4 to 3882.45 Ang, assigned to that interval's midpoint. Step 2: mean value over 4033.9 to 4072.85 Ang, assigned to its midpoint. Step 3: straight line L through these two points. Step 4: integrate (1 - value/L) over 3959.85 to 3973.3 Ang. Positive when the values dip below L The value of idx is 6.5 Ang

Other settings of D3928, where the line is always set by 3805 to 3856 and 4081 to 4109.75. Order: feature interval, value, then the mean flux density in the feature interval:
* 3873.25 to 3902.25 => 1.2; 0.611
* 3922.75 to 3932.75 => 4.0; 0.422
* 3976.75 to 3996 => -2.9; 0.937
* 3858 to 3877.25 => 1.8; 0.545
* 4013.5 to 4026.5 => -2.8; 1.06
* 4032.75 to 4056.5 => -2.5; 1.02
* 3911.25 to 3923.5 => -0.8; 0.734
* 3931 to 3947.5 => 7.0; 0.423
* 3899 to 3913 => -1.8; 0.756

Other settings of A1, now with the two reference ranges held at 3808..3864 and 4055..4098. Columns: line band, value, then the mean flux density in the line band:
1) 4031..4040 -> -0.09 mag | 1.01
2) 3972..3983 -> 0.20 mag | 0.678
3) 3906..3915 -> -0.20 mag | 0.816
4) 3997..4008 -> -0.15 mag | 0.992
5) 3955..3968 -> 0.33 mag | 0.575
